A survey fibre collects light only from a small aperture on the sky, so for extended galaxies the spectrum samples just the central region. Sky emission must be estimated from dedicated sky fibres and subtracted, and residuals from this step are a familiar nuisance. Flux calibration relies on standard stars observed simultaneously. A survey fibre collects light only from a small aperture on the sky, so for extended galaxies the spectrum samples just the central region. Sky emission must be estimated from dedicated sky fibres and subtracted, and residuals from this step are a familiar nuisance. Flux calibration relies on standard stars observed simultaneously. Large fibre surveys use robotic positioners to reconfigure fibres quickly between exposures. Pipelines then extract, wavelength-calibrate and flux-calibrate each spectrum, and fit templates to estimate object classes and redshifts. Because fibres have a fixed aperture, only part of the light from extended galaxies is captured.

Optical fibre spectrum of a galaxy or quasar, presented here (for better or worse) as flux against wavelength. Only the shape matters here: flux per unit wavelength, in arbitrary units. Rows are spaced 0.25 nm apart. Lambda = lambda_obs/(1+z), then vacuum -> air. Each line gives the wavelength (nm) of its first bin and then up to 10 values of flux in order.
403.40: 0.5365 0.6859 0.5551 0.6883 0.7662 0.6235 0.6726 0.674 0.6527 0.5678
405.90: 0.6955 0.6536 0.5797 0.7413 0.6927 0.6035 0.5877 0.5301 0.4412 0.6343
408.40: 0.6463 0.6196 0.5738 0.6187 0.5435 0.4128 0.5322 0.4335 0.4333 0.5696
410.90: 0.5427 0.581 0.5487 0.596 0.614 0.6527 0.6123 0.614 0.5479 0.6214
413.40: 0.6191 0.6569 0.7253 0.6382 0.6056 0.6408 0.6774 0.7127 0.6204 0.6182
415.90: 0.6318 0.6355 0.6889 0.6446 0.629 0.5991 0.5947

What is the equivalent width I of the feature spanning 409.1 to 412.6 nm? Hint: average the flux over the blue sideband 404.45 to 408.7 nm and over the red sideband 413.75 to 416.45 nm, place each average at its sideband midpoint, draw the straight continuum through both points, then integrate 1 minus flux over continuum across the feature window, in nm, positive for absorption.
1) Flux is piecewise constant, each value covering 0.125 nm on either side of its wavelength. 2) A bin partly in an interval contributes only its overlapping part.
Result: 0.50 nm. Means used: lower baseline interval 0.627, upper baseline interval 0.653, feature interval 0.549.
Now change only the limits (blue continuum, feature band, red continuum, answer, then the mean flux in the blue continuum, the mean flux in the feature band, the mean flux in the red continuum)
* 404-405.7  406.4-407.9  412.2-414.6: 0.10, 0.666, 0.611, 0.628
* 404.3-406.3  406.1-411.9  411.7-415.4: 0.72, 0.661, 0.57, 0.637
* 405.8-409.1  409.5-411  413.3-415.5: 0.34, 0.615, 0.487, 0.656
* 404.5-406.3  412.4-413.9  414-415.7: 0.06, 0.649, 0.621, 0.647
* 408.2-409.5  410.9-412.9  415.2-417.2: 0.07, 0.603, 0.595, 0.638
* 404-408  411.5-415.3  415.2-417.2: 0.01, 0.636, 0.635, 0.638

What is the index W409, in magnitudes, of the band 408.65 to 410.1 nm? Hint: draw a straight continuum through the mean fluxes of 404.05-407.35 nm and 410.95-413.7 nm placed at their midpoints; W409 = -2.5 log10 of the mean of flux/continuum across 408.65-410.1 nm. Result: 0.17 mag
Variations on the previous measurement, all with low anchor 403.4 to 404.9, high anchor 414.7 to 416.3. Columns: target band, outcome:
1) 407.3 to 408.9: 0.135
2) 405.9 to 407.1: -0.021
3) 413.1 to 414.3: -0.005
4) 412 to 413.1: 0.074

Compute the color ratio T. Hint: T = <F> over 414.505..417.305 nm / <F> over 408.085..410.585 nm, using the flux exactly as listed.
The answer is 1.2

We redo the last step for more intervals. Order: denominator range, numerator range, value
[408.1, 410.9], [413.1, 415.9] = 1.19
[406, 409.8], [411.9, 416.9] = 1.08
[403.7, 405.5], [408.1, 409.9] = 0.86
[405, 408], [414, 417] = 1.04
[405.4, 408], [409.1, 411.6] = 0.85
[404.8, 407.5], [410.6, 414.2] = 0.94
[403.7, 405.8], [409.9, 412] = 0.83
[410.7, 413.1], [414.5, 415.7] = 1.11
